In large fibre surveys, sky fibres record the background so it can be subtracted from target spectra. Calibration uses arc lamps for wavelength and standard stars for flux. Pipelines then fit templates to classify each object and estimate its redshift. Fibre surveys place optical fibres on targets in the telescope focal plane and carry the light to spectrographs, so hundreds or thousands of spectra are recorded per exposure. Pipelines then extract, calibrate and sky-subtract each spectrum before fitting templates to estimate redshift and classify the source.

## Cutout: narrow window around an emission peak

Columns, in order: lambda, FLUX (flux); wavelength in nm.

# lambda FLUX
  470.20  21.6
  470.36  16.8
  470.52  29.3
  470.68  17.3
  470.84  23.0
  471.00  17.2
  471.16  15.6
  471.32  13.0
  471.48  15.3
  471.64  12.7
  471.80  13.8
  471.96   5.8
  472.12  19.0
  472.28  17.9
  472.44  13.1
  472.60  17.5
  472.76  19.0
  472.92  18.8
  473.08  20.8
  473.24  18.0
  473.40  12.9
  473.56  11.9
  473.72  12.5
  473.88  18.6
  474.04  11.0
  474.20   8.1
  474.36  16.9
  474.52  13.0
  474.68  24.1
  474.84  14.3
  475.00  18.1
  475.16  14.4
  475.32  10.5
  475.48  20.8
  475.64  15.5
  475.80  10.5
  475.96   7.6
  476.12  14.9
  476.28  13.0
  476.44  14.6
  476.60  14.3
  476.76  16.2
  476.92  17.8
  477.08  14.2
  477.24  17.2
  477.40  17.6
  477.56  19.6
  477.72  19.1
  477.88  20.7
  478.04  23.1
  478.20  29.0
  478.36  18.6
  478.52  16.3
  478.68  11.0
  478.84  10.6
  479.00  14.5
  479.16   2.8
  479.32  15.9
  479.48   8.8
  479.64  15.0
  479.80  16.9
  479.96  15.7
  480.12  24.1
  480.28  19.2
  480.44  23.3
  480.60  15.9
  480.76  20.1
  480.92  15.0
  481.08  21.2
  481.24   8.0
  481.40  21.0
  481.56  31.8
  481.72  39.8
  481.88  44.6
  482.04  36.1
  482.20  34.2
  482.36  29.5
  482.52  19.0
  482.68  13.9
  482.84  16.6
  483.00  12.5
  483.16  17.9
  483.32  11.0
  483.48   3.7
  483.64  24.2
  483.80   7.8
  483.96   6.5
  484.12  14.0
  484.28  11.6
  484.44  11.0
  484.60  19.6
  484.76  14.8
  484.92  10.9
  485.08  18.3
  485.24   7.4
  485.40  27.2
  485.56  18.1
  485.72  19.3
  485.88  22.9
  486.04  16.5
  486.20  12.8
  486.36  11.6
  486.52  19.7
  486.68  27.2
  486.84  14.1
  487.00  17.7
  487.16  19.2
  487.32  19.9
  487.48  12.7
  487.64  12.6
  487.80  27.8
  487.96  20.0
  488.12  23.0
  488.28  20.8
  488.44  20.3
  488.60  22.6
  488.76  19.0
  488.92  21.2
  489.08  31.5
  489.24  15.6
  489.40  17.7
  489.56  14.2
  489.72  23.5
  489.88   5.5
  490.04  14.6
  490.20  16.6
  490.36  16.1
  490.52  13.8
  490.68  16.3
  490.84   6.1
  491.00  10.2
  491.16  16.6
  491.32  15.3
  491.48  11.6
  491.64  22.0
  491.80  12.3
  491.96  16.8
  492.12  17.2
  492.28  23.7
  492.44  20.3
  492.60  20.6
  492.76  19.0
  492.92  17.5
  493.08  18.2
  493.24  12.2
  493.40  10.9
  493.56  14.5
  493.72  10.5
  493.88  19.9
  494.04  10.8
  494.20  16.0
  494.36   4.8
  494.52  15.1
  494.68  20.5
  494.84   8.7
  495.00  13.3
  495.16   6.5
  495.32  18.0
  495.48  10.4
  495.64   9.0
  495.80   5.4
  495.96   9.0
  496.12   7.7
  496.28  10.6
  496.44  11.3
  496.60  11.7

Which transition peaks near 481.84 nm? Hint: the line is [O II] 3727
